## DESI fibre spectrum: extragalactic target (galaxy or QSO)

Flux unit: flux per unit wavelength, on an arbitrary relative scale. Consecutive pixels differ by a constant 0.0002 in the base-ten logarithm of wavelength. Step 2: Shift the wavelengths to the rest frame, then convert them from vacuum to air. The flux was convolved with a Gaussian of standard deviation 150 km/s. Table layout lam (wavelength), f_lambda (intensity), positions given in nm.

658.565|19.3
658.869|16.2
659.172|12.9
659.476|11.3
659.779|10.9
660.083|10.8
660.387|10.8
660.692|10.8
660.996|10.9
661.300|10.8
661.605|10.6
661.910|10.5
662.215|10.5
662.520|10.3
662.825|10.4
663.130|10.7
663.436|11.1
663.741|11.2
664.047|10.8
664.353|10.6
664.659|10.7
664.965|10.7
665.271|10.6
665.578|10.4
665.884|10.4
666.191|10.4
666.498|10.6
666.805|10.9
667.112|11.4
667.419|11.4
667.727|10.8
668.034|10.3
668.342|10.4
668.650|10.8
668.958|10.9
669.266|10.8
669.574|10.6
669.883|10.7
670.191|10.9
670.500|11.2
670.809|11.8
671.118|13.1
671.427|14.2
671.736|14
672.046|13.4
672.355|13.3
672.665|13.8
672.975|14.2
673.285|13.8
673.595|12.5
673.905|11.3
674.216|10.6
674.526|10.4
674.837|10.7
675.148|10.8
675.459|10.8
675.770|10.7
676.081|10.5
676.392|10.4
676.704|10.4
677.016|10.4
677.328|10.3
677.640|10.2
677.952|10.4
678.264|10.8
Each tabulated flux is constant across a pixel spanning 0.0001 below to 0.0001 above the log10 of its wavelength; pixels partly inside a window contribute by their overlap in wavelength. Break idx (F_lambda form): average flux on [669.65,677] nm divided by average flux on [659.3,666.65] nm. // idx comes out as 1.11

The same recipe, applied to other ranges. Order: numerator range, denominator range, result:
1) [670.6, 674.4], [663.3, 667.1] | 1.21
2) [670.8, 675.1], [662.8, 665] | 1.17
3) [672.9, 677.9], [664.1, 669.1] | 1.03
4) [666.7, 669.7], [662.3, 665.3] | 1.01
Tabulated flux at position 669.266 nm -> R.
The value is 10.8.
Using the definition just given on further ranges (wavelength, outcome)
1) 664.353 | 10.6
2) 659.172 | 12.9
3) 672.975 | 14.2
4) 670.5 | 11.2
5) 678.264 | 10.8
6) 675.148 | 10.8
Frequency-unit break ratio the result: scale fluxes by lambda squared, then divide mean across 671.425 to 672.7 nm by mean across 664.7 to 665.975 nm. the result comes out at 1.3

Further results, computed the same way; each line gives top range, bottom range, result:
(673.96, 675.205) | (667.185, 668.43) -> 1.01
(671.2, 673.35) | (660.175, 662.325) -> 1.33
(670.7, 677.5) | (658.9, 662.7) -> 1.11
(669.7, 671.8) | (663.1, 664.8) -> 1.14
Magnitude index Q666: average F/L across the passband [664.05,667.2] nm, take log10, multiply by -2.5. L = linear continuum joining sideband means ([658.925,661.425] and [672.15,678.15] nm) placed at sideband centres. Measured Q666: 0.068 mag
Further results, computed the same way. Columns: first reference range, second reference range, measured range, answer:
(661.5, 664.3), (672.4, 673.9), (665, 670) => 0.11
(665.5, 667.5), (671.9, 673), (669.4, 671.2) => 0.12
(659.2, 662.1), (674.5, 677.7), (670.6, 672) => -0.23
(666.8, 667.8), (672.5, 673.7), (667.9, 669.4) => 0.11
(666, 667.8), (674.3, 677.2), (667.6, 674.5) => -0.12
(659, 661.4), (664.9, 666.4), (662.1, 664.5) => 0.01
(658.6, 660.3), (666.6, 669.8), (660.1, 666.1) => 0.13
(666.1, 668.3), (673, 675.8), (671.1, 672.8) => -0.21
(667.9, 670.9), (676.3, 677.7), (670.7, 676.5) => -0.15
